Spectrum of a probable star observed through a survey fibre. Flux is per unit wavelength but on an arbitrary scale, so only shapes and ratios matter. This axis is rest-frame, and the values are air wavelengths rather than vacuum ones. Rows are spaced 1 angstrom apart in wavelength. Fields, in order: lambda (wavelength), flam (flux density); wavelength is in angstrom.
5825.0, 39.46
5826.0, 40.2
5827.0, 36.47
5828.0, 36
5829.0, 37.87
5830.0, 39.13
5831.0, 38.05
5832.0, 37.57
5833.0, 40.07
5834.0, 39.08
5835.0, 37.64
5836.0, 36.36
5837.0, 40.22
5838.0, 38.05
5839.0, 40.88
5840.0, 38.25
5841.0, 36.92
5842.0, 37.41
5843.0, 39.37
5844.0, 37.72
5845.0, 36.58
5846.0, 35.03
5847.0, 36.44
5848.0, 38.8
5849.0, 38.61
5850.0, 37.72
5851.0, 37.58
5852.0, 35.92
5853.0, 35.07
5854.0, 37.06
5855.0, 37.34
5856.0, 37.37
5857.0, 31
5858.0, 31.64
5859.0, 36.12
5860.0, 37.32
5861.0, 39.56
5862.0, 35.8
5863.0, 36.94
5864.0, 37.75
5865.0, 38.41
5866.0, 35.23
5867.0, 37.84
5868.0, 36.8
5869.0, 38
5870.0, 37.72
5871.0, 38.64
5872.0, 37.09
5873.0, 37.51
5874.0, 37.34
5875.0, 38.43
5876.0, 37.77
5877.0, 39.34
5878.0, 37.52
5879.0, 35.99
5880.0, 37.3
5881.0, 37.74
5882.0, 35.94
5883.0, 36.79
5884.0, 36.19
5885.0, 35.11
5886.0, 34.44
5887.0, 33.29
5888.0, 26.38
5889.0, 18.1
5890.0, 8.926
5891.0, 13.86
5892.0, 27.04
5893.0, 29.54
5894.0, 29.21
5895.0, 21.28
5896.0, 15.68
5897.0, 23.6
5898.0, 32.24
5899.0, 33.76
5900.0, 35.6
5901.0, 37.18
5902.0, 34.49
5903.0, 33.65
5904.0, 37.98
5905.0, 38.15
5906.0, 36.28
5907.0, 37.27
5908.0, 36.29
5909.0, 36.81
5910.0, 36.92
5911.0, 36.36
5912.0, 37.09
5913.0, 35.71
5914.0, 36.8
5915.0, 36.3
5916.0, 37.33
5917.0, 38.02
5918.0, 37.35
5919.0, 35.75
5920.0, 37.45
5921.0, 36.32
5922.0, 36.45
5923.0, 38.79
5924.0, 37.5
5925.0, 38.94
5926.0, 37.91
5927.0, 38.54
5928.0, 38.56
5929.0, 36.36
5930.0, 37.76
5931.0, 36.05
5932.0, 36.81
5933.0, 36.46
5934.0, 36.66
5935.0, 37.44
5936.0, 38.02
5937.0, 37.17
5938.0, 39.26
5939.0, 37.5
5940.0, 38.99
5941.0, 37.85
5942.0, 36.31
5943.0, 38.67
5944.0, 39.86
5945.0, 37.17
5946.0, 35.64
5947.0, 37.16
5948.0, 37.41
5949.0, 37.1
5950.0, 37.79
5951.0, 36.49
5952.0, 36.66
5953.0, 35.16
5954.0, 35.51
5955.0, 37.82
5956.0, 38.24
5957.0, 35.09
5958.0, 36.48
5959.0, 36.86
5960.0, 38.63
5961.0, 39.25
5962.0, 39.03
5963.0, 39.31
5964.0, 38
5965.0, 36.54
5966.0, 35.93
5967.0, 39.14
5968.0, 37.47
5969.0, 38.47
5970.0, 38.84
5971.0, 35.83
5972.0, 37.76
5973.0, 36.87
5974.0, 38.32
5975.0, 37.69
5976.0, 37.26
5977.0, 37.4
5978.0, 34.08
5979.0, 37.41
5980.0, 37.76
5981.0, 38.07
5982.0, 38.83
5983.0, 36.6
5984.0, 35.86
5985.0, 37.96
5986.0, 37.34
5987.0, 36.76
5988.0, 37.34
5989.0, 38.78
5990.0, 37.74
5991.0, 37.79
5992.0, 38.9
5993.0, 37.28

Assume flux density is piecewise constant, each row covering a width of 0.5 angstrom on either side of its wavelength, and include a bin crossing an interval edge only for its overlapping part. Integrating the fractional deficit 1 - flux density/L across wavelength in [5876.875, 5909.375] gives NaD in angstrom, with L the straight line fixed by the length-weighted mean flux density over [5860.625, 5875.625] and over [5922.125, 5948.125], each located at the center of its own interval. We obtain 5.2 angstrom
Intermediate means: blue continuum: 37.5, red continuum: 37.6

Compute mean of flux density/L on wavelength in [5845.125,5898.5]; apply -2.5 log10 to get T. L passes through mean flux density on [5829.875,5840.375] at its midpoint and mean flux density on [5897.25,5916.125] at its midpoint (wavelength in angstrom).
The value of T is 0.11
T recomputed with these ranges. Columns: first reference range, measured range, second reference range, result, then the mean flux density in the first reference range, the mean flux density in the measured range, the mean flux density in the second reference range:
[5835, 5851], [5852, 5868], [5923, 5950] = 0.045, 37.9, 36.3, 37.6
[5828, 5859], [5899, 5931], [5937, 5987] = 0.014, 37.3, 36.9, 37.4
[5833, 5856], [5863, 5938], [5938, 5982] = 0.083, 37.7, 34.8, 37.5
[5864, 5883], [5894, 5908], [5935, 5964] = 0.167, 37.5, 32.1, 37.5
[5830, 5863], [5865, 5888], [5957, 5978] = 0.019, 37.3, 36.7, 37.6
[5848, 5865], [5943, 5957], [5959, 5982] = 0.012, 36.6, 37.1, 37.7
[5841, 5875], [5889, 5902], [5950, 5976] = 0.399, 37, 25.7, 37.4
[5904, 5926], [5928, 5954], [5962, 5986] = 0.000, 37.1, 37.3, 37.5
